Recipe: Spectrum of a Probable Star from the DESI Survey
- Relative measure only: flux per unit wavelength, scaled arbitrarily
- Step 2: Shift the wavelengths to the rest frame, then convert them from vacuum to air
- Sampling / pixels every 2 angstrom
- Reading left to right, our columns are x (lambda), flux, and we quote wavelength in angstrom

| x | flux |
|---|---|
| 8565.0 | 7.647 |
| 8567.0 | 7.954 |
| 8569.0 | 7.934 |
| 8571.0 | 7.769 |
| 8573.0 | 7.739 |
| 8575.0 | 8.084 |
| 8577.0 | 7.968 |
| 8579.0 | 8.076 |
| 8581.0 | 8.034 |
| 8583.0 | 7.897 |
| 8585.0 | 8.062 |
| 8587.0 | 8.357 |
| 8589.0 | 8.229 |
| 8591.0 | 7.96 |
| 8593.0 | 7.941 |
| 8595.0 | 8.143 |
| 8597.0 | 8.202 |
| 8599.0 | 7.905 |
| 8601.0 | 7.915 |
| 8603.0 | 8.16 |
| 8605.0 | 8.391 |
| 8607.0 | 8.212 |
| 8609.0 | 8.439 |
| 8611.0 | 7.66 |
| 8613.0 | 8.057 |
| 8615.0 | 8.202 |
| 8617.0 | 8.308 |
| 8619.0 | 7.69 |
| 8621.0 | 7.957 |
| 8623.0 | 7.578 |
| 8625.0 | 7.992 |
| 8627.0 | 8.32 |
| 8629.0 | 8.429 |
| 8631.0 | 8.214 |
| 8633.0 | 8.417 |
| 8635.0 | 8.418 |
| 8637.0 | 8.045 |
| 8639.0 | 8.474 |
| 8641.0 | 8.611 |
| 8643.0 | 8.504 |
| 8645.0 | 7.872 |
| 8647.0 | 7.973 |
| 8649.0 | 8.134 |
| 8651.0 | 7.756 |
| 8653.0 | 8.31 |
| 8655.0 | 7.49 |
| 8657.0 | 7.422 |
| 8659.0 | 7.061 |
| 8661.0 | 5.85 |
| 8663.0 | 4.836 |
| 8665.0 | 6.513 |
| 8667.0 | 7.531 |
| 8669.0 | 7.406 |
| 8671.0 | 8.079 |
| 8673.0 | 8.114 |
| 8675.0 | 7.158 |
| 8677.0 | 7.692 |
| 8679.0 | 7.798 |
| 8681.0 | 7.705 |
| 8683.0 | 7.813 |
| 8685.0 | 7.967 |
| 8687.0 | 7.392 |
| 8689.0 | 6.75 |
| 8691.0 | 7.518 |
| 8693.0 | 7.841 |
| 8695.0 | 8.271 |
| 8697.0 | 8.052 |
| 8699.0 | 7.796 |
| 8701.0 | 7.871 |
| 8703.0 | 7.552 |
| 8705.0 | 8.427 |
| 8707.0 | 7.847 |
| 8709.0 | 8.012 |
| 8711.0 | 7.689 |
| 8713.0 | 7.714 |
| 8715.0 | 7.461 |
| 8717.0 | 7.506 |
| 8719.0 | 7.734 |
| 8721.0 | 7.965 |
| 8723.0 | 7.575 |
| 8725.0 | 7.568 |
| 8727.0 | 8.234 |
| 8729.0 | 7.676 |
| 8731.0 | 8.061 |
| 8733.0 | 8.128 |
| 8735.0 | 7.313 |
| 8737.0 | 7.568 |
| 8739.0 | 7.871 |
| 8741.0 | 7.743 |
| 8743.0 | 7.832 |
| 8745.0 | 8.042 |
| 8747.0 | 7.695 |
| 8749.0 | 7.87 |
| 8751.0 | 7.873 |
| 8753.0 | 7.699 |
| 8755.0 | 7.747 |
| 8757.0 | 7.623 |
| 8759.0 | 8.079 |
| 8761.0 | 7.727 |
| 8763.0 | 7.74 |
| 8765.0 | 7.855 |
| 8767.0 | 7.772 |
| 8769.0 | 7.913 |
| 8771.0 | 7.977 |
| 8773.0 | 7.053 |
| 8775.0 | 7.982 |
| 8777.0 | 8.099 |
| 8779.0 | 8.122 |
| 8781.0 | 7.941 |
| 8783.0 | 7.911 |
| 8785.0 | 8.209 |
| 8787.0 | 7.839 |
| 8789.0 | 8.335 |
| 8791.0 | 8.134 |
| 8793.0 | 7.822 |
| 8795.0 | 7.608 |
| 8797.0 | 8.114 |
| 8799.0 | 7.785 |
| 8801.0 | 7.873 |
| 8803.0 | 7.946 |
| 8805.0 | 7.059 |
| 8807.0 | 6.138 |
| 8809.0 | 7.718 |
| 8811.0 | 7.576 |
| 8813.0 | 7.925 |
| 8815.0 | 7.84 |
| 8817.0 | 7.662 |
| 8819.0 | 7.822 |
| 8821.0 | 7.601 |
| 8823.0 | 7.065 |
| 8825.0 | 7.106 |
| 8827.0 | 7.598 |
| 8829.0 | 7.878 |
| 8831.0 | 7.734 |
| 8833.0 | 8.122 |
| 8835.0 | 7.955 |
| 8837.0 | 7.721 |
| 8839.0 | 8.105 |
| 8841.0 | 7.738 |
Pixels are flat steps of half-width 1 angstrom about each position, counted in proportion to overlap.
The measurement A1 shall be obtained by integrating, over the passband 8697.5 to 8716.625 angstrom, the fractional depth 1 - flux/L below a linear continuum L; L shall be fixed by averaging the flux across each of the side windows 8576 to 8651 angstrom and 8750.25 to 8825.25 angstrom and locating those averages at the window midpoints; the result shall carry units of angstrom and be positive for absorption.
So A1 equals 0.3 angstrom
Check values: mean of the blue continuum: 8.12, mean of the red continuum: 7.75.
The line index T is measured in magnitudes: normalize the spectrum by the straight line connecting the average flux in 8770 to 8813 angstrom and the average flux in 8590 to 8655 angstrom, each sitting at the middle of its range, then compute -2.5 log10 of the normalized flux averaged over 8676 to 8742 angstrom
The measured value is 0.03 mag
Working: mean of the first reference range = 8.12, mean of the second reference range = 7.78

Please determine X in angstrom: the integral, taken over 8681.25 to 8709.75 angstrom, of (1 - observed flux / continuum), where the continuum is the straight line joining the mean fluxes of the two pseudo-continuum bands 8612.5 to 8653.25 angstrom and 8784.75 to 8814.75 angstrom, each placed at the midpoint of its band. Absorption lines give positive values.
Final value 0.7 angstrom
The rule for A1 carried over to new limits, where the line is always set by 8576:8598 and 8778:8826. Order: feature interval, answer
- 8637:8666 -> 1.70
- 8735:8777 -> 0.07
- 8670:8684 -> 0.28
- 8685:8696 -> 0.43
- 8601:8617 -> -0.22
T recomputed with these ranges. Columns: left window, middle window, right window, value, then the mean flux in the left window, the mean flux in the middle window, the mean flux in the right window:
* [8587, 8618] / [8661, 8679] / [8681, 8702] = 0.10 mag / 8.12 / 7.13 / 7.73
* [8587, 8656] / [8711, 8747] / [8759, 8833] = 0.02 mag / 8.12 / 7.76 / 7.75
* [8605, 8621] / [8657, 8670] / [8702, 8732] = 0.20 mag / 8.09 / 6.6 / 7.8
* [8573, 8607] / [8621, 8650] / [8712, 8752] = -0.03 mag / 8.08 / 8.2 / 7.77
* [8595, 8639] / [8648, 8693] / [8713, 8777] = 0.08 mag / 8.13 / 7.39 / 7.77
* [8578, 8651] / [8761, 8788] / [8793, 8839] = -0.02 mag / 8.13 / 7.87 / 7.64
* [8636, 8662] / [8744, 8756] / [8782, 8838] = -0.01 mag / 7.81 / 7.82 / 7.72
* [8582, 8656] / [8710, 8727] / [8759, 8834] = 0.03 mag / 8.11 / 7.69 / 7.75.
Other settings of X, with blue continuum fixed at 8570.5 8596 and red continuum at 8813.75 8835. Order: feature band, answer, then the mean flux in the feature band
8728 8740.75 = 0.0 angstrom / 7.77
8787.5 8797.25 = -0.3 angstrom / 7.99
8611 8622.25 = 0.0 angstrom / 8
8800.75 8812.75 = 0.5 angstrom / 7.39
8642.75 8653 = -0.1 angstrom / 8.04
